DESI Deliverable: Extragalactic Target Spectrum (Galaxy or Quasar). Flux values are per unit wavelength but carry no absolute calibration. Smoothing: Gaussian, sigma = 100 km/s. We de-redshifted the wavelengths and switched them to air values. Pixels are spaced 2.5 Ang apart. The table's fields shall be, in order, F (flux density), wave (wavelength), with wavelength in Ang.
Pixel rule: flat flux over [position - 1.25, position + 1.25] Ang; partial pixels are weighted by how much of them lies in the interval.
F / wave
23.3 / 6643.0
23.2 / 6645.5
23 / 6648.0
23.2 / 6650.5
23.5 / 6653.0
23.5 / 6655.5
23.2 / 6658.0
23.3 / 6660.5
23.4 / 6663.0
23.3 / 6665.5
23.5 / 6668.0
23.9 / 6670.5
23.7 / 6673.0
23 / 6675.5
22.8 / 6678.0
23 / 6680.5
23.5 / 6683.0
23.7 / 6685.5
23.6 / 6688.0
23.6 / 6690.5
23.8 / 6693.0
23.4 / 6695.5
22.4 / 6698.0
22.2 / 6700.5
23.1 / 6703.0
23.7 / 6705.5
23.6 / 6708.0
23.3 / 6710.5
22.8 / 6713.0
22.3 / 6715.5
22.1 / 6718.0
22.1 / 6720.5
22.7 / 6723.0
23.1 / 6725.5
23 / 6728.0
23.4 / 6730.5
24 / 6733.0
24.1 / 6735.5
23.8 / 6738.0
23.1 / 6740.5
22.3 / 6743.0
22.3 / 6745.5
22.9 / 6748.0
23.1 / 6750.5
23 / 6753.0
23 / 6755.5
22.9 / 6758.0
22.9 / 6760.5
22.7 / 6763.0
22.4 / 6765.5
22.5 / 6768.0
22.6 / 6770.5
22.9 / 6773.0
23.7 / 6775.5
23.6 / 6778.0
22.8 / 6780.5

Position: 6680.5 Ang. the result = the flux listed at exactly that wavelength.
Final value 23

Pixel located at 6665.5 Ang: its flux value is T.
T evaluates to 23.3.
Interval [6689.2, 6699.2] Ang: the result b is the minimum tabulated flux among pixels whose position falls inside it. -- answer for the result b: 22.4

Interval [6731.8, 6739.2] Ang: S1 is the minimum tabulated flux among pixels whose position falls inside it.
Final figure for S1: 23.8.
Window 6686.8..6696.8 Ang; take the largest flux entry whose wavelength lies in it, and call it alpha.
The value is 23.8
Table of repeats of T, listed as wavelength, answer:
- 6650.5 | 23.2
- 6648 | 23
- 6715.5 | 22.3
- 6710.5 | 23.3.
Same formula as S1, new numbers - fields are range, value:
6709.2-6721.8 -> 22.1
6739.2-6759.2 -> 22.3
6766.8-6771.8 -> 22.5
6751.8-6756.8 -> 23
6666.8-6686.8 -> 22.8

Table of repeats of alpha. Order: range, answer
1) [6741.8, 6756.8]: 23.1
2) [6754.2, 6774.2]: 23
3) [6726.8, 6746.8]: 24.1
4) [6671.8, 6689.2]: 23.7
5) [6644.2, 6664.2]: 23.5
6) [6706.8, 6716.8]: 23.6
